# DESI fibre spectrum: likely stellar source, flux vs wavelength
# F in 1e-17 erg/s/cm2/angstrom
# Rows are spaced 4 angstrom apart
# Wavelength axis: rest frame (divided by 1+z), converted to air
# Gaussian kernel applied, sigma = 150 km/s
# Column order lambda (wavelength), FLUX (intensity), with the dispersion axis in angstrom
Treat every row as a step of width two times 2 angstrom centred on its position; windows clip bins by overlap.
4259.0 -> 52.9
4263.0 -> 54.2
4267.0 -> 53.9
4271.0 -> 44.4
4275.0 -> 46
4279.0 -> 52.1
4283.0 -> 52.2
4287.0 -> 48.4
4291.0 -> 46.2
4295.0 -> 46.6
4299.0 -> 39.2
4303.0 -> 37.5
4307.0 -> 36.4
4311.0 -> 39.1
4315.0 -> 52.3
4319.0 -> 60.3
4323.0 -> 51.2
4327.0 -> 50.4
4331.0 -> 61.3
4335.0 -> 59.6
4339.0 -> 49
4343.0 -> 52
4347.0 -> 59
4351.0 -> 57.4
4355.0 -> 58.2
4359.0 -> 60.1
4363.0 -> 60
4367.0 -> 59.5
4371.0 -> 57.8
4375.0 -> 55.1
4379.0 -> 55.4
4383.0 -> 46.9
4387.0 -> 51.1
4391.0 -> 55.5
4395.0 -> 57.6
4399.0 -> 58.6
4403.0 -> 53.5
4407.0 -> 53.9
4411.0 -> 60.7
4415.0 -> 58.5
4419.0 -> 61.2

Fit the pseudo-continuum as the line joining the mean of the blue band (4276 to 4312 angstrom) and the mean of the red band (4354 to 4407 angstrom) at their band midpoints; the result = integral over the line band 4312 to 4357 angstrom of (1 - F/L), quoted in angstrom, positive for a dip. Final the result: -4.84 angstrom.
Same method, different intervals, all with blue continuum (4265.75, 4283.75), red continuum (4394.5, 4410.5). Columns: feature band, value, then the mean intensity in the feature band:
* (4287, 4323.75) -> 4.1 angstrom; 45.4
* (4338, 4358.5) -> -0.9 angstrom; 55.8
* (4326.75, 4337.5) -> -1.1 angstrom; 57.8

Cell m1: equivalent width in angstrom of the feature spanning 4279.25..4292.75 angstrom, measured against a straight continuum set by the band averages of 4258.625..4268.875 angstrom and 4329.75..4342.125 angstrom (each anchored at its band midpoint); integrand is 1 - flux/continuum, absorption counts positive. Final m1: 1.3 angstrom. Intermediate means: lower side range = 53.8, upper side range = 55.9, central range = 49.4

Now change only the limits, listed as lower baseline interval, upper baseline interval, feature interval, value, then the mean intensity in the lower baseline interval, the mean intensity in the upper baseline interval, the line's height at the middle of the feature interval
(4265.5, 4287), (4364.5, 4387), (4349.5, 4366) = -1.61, 49.5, 54.7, 53.8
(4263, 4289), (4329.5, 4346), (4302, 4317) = 3.22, 49.9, 55.5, 52.9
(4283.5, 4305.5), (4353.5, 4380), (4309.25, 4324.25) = -0.76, 44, 58.1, 48.3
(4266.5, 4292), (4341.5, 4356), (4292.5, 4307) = 2.98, 48.9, 56.7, 51.2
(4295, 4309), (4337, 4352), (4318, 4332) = -2.36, 39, 54.1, 47.2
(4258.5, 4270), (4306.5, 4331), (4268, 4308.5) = 5.10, 53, 50.1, 51.7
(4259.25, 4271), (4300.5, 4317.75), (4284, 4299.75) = 0.03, 52.2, 42.1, 46.1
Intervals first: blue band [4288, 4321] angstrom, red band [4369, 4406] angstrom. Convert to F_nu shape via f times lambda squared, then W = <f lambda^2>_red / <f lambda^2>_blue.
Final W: 1.27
